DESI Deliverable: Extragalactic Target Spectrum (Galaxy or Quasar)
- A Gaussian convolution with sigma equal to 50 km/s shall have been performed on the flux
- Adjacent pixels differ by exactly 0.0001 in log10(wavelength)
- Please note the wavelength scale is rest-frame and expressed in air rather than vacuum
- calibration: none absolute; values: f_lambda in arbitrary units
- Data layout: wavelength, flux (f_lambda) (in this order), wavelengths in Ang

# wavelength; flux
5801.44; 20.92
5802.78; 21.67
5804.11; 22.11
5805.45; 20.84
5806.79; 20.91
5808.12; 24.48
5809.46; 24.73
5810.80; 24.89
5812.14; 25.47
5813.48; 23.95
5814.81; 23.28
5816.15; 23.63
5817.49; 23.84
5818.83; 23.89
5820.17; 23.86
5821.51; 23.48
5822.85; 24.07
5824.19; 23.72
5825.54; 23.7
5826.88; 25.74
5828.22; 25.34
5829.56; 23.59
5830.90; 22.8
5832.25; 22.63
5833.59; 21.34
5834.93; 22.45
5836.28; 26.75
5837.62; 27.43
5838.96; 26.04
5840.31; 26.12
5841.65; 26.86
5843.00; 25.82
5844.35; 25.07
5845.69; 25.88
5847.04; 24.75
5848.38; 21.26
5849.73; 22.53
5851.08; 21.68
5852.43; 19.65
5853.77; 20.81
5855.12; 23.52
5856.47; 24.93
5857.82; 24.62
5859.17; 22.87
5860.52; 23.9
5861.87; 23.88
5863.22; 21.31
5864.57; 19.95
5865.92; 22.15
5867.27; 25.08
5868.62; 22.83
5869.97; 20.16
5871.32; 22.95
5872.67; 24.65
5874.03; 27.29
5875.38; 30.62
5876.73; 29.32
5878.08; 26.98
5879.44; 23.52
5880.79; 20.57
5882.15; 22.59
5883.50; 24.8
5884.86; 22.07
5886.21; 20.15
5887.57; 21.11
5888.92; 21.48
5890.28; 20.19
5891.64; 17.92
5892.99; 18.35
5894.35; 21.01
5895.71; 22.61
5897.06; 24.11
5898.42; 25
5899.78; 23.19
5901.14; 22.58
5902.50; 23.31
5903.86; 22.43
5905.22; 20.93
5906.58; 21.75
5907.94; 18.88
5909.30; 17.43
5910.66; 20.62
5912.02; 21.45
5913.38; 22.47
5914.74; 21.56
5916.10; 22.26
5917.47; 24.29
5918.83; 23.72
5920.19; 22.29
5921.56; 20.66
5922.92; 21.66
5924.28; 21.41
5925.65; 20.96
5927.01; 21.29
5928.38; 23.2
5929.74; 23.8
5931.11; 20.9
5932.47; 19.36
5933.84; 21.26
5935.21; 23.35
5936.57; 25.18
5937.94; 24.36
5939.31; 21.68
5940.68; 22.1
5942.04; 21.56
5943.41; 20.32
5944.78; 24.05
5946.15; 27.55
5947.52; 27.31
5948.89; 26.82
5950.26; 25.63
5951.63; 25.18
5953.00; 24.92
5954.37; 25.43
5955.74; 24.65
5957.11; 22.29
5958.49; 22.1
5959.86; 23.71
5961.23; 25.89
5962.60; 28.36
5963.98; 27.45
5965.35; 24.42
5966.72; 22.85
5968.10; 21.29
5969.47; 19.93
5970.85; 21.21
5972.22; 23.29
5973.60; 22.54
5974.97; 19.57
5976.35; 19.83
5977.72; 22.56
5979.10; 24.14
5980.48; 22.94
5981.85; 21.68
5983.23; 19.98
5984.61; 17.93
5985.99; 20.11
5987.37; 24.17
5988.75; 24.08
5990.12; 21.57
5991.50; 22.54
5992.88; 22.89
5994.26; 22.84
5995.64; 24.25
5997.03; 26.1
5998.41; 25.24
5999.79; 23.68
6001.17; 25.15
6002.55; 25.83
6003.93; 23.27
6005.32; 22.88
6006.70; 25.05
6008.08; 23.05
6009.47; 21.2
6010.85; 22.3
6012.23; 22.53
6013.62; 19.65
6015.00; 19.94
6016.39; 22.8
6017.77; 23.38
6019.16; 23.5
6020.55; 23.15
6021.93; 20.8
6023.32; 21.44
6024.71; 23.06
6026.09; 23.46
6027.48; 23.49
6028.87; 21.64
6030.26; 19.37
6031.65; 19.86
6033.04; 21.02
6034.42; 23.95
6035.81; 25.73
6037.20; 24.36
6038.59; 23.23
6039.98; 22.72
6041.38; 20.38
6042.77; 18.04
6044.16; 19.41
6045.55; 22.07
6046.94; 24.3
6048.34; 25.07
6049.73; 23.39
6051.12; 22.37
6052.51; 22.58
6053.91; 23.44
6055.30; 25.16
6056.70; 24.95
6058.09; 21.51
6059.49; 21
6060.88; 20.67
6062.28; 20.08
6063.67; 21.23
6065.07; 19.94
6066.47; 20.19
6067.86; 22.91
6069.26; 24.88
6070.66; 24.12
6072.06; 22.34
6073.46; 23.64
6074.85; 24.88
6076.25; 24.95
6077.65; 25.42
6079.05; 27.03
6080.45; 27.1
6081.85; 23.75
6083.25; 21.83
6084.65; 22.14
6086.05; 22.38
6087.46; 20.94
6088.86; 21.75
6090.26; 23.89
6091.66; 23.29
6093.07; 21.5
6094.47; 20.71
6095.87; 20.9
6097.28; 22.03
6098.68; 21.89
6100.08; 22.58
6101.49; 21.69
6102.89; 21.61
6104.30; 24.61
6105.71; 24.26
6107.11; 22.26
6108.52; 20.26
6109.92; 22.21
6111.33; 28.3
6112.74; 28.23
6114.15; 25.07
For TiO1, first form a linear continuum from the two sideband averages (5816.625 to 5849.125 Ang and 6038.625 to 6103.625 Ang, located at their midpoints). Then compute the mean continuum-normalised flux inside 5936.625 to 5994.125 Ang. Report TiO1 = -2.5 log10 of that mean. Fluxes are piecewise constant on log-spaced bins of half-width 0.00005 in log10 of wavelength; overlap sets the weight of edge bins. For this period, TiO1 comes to 0.01 mag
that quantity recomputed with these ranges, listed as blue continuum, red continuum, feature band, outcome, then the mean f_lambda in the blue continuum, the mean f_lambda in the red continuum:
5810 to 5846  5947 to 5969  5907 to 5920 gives 0.153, 24.5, 24.8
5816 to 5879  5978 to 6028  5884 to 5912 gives 0.115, 24.1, 22.8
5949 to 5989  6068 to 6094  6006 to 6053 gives 0.050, 23.1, 23.6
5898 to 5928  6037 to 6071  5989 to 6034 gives -0.030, 21.8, 22.3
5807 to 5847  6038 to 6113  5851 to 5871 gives 0.080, 24.5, 22.8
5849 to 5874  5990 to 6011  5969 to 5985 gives 0.104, 22.7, 23.7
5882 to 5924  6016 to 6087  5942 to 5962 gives -0.119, 21.7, 22.7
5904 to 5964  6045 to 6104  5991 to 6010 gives -0.046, 23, 22.8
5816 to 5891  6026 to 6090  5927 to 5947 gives 0.026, 23.7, 22.7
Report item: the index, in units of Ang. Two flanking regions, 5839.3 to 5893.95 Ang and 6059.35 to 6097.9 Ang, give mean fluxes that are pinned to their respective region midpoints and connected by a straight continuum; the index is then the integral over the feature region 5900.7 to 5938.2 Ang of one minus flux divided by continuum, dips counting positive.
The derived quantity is 2.0 Ang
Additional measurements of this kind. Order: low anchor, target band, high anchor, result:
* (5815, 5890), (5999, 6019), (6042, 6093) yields 0.1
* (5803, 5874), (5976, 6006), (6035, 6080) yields 0.3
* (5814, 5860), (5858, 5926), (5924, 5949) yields 2.6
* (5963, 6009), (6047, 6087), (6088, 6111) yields -1.3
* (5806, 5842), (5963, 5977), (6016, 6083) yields 0.6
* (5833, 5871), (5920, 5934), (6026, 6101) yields 1.0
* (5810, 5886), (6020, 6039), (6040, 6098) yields 0.3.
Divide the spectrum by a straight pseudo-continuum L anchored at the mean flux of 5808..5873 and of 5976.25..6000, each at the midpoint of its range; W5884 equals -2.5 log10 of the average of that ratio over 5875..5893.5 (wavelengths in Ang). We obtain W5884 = 0.03 mag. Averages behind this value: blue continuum 23.7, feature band 22.8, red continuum 22.6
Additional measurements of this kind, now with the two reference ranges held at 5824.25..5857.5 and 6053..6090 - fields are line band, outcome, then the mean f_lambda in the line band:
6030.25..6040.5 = 0.02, 22.8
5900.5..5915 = 0.12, 21.2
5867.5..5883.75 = -0.04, 24.7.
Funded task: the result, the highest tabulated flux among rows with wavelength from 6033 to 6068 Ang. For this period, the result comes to 25.73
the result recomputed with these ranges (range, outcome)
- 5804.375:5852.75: 27.43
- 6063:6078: 25.42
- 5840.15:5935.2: 30.62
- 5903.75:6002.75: 28.36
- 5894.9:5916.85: 25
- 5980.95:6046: 26.1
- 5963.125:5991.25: 27.45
